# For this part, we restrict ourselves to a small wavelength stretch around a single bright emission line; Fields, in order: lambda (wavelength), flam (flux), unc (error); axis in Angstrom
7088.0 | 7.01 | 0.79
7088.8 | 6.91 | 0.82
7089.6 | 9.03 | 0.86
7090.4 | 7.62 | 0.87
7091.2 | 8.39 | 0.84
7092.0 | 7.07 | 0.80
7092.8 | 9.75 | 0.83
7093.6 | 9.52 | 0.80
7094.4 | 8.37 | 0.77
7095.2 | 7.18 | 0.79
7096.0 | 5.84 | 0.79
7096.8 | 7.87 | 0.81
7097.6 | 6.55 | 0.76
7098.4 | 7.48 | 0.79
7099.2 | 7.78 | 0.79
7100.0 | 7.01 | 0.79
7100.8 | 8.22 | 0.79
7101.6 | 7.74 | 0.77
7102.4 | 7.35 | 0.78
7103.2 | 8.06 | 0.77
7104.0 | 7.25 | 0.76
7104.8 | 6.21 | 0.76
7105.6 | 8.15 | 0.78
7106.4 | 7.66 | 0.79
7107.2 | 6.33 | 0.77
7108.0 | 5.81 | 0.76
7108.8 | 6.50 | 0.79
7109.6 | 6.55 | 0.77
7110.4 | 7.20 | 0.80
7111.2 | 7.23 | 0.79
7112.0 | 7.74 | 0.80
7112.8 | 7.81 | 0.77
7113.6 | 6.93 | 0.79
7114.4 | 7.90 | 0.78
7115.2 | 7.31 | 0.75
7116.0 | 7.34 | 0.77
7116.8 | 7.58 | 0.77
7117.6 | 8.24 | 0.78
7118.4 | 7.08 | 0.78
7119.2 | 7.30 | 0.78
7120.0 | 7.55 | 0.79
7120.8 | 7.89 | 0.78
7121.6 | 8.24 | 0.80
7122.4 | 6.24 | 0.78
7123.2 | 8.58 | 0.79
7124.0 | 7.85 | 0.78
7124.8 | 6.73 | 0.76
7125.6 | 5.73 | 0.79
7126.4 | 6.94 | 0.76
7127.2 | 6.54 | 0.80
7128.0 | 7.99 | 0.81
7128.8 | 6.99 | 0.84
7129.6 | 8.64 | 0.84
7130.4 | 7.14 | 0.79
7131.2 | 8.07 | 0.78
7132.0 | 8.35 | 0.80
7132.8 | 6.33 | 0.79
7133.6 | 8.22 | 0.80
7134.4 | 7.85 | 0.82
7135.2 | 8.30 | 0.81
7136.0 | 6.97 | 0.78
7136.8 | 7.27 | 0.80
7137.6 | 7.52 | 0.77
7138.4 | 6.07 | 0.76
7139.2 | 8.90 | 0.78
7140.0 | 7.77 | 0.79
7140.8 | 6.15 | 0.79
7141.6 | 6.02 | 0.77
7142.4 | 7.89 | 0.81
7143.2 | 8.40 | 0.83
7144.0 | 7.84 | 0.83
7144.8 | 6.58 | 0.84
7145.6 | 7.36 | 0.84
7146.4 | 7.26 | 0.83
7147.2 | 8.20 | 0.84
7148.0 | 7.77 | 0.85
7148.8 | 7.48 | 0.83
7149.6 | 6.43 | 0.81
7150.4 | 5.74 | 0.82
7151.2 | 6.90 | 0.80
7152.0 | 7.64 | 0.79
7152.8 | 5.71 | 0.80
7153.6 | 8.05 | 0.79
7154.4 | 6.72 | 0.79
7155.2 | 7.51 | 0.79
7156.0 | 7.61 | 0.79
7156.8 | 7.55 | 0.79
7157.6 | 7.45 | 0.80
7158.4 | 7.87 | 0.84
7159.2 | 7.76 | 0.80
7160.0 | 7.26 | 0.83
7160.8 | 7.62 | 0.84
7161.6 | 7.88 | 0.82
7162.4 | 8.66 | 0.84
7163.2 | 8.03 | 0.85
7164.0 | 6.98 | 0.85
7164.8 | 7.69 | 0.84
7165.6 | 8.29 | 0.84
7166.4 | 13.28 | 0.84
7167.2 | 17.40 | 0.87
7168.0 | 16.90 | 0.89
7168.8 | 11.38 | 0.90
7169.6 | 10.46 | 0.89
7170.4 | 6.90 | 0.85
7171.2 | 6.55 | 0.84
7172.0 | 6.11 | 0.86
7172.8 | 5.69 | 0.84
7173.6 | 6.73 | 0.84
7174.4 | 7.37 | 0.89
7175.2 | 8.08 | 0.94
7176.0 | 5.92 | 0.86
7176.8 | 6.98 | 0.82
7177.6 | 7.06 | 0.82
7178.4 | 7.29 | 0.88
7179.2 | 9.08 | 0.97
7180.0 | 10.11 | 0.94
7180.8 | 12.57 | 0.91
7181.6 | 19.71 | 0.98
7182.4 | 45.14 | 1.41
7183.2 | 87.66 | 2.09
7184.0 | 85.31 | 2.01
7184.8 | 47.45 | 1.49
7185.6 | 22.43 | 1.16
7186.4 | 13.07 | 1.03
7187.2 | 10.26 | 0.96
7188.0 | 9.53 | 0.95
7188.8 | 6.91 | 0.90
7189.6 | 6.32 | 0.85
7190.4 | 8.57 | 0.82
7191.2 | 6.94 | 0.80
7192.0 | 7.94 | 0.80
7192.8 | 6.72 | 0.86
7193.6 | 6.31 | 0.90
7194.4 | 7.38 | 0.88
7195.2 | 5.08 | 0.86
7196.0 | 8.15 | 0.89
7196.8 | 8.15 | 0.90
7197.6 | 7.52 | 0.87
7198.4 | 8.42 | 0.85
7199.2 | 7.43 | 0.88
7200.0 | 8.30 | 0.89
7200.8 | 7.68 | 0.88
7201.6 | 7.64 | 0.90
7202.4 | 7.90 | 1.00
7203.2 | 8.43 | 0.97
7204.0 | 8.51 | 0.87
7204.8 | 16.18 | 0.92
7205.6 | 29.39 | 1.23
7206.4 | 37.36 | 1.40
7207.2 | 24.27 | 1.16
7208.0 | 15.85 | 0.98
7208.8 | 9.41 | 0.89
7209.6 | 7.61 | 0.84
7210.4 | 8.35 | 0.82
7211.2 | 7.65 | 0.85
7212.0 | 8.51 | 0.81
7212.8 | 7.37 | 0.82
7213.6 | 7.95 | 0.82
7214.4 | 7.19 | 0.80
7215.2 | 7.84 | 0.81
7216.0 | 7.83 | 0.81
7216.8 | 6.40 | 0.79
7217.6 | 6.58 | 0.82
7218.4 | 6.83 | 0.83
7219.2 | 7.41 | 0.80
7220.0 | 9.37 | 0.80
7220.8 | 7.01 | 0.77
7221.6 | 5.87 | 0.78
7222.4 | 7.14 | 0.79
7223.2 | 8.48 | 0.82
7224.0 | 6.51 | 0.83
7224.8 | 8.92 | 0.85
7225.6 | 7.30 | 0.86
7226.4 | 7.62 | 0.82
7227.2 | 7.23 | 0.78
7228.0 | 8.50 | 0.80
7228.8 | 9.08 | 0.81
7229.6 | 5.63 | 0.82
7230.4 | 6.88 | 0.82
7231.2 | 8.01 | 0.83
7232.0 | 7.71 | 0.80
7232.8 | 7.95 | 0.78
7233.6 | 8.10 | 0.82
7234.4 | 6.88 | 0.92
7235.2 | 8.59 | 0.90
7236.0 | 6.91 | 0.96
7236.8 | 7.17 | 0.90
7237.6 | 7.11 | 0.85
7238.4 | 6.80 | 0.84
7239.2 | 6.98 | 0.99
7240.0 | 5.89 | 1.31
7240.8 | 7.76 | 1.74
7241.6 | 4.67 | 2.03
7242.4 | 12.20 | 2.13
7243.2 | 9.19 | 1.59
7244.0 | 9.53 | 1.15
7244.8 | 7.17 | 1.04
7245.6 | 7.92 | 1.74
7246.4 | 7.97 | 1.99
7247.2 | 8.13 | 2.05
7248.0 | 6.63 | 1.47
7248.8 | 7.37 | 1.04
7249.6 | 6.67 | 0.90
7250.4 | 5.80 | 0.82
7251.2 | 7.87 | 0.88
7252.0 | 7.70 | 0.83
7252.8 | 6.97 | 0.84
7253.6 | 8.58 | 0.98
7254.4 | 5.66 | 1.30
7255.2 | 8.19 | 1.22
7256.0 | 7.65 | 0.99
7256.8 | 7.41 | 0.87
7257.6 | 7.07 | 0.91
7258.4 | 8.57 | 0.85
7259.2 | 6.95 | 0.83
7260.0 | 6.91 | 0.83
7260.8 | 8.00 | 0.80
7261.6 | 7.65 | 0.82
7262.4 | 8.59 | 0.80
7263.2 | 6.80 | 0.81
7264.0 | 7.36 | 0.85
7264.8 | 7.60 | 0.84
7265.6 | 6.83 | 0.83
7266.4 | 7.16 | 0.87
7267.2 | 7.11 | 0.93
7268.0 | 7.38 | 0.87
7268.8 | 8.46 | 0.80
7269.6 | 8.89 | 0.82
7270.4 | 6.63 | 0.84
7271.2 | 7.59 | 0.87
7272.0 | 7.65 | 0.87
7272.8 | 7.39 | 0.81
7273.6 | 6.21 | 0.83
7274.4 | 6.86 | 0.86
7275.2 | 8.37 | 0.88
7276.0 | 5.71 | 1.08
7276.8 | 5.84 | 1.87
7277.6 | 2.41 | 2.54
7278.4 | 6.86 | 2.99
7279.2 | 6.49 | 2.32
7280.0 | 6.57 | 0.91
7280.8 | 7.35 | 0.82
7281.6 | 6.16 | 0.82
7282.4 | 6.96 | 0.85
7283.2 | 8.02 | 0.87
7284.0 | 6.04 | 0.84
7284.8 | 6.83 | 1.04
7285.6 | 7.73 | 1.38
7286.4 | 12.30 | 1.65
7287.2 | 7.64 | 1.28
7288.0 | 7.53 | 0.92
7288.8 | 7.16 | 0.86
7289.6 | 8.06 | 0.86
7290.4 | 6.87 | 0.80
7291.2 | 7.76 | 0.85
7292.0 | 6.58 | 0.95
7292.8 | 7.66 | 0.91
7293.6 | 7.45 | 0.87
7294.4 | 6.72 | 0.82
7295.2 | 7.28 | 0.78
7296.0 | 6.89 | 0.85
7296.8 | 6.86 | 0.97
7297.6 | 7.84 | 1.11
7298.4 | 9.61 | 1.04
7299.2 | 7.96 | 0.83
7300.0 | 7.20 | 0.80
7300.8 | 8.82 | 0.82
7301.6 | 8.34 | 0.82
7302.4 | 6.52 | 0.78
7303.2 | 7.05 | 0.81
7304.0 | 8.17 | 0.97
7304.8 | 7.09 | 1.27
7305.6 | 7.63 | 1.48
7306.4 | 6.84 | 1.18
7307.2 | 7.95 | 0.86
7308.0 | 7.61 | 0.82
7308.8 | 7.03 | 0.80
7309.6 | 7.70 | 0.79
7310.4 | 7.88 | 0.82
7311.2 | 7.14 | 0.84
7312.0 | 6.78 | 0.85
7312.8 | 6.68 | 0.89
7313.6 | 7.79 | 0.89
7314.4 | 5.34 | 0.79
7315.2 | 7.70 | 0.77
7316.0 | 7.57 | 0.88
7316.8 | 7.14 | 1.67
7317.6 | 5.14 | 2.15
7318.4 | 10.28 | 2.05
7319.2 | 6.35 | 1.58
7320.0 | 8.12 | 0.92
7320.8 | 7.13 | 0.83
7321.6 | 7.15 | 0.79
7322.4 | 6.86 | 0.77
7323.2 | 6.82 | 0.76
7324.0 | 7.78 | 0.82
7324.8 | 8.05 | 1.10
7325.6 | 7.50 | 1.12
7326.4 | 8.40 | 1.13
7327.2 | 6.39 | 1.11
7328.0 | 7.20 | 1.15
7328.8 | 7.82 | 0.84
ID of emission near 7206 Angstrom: [N II] 6583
